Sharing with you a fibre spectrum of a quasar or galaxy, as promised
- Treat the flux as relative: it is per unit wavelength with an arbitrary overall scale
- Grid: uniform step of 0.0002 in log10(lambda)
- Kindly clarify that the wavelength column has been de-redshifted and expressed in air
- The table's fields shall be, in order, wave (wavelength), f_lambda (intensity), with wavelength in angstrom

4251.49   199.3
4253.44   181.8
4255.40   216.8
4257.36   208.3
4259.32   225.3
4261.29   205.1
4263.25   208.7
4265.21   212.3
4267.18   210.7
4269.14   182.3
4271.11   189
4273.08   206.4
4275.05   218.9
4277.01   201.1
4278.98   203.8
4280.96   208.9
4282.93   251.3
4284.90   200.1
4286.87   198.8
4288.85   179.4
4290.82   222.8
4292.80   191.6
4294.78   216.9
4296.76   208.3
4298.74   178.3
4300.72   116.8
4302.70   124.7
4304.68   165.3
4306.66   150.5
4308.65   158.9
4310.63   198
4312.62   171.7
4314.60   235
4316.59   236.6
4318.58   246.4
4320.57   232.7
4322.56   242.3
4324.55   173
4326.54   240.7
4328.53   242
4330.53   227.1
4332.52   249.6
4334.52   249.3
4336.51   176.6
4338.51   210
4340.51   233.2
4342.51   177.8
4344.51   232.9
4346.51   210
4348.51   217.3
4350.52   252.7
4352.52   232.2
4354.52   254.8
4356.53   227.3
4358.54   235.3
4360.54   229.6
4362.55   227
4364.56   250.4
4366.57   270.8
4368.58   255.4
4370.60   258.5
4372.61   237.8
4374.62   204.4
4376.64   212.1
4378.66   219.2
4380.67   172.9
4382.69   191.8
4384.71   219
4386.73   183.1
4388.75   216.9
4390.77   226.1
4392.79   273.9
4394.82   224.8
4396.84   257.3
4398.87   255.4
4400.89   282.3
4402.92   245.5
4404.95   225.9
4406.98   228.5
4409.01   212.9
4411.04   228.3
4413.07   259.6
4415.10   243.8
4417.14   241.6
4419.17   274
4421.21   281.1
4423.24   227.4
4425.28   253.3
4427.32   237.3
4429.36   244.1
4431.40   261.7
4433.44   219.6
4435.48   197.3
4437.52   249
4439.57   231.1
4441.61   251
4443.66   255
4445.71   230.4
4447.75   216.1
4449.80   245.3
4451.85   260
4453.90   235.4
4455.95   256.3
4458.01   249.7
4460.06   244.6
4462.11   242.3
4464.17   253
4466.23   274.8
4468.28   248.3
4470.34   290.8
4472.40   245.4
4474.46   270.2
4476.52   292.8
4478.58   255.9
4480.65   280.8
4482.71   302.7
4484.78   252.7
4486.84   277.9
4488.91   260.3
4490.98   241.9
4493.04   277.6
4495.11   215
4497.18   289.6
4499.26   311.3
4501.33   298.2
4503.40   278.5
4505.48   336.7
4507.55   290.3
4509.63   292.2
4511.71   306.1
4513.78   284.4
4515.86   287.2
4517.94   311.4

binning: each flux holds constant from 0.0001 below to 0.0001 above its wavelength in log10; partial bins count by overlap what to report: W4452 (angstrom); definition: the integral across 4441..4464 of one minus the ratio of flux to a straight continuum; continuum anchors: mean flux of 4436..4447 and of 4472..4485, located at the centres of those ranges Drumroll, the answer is 0.5 angstrom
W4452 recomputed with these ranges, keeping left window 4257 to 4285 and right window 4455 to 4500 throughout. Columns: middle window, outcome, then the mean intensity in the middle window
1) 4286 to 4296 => 0.6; 202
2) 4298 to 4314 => 4.3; 160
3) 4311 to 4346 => 0.5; 222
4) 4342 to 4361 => 0.2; 228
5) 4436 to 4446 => 0.5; 242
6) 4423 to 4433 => 0.3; 245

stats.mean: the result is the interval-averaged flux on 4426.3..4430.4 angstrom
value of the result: 241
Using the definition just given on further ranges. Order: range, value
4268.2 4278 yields 200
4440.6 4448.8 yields 238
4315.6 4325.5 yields 226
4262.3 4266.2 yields 210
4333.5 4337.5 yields 213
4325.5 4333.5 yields 240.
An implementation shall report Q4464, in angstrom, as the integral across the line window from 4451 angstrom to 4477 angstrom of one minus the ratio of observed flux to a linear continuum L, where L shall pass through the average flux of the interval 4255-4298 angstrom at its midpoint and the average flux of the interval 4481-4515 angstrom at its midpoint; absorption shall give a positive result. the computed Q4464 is 1.2 angstrom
